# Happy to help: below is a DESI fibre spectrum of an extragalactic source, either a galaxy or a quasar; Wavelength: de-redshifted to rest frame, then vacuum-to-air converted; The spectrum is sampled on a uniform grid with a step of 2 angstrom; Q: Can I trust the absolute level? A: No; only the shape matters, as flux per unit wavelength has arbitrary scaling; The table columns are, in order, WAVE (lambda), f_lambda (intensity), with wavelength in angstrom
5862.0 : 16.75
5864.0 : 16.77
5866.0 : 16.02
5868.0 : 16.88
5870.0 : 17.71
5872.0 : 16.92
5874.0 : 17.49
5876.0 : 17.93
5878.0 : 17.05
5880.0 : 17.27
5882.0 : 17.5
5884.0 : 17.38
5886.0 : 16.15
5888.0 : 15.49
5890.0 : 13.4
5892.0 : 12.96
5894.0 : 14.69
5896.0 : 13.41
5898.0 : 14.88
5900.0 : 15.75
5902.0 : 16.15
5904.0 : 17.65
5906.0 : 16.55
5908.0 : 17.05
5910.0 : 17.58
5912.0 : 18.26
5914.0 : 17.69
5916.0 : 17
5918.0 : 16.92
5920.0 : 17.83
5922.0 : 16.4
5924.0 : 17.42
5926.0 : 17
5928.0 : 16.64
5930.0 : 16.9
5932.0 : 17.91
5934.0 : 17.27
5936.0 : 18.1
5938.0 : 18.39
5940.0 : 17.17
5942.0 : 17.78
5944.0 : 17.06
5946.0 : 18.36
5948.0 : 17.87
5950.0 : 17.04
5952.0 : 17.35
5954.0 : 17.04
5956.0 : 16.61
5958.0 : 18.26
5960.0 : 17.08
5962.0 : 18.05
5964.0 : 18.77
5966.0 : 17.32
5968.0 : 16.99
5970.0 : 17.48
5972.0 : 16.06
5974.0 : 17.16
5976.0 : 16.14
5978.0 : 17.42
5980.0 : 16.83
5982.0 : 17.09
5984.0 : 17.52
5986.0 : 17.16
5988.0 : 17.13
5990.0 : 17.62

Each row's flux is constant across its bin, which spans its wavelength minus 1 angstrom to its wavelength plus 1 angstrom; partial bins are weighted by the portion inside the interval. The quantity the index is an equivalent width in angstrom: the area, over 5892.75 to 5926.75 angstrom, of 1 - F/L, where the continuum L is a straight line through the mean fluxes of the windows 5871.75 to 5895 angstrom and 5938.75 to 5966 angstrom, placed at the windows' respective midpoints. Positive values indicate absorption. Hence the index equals 0.3 angstrom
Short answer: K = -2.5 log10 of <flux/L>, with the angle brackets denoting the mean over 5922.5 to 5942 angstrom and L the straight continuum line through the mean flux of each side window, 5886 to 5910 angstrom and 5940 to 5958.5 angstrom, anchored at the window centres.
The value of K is -0.041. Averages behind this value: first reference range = 15.4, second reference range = 17.4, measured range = 17.4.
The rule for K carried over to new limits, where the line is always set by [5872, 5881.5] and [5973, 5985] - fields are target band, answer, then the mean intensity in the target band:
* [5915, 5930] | 0.01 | 17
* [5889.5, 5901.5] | 0.21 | 14.3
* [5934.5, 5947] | -0.04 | 17.8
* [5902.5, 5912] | 0.00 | 17.3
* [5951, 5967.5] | -0.03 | 17.5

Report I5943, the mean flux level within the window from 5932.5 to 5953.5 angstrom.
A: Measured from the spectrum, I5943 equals 17.6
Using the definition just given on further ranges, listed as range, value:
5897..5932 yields 16.9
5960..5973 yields 17.4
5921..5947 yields 17.4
